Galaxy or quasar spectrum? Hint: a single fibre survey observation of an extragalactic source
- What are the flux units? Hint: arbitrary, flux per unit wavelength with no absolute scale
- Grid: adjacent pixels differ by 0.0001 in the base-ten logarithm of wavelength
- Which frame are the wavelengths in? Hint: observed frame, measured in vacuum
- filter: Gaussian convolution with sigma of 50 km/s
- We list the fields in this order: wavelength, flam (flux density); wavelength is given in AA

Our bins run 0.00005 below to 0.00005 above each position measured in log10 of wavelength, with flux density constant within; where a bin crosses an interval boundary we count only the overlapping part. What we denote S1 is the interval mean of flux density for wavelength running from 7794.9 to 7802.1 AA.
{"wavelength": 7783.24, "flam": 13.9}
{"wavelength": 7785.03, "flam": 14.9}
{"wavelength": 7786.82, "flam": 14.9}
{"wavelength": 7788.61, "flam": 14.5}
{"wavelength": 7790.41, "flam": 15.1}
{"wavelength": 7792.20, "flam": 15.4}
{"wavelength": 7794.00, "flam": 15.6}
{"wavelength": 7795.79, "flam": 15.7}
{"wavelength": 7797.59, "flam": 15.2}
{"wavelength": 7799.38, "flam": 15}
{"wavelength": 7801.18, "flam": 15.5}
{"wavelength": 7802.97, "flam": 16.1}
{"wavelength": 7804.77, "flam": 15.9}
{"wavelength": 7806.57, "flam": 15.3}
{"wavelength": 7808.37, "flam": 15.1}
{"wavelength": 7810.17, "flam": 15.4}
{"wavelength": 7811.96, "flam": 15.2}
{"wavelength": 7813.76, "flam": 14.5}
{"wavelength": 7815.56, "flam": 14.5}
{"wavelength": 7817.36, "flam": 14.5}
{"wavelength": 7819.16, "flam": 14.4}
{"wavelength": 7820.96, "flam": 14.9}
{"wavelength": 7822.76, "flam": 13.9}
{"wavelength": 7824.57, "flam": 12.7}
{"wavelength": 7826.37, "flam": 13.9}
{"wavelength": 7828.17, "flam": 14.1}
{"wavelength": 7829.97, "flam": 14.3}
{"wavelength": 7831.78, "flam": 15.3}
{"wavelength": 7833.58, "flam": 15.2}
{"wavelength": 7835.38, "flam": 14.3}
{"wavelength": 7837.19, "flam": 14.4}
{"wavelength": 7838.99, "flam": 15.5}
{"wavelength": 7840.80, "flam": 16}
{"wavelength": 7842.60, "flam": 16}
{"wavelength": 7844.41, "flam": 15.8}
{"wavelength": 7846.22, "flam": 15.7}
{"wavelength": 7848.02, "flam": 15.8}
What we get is 15.4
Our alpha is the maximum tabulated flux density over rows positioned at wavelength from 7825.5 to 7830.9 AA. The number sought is 14.3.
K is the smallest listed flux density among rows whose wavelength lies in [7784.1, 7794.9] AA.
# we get 14.5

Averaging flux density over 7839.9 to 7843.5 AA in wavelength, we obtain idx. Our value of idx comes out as 16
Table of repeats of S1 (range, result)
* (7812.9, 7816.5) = 14.5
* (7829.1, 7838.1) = 14.7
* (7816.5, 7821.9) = 14.6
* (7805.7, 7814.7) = 15.1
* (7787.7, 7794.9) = 15.2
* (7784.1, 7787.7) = 14.9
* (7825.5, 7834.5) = 14.6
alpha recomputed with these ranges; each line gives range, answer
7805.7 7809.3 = 15.3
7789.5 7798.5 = 15.7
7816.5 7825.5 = 14.9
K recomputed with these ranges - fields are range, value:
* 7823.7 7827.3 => 12.7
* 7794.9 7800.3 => 15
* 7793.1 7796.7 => 15.6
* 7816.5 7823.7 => 13.9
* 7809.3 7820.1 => 14.4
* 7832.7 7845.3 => 14.3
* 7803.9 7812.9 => 15.1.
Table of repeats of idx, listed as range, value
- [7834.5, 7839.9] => 14.7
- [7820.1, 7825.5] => 13.8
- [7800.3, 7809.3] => 15.6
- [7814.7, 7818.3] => 14.5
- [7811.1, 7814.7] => 14.8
